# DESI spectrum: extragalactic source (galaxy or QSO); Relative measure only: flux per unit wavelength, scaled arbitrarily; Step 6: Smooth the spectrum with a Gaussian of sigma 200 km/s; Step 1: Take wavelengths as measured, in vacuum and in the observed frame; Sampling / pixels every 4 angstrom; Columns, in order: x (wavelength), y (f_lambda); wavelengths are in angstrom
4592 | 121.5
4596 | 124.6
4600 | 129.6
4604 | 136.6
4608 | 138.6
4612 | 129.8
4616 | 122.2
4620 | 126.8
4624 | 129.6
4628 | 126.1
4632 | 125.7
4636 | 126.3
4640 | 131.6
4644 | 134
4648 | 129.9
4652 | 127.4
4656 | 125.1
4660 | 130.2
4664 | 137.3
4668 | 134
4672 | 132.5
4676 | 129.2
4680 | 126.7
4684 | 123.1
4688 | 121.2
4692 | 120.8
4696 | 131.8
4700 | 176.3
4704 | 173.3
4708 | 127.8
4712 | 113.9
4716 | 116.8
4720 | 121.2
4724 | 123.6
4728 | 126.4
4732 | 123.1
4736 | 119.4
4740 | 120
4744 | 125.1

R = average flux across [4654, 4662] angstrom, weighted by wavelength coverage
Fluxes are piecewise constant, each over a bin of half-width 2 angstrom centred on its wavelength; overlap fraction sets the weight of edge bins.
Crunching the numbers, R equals 128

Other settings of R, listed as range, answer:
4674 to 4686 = 126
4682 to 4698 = 124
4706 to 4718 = 120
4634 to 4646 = 131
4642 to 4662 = 129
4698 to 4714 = 148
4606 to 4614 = 134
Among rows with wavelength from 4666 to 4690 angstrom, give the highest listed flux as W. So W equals 134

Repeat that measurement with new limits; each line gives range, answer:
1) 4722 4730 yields 126.4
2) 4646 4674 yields 137.3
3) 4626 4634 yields 126.1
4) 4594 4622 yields 138.6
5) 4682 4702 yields 176.3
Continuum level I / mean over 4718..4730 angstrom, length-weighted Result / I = 124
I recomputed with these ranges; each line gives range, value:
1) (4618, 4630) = 128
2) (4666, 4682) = 131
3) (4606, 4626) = 129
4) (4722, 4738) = 123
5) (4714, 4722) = 119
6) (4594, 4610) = 132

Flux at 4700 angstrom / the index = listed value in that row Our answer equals 176.3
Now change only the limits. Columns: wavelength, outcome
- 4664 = 137.3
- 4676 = 129.2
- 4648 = 129.9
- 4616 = 122.2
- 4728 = 126.4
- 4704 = 173.3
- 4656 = 125.1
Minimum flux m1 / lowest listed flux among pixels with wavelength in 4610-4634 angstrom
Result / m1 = 122.2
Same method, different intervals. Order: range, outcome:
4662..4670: 134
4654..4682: 125.1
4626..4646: 125.7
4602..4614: 129.8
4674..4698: 120.8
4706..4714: 113.9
